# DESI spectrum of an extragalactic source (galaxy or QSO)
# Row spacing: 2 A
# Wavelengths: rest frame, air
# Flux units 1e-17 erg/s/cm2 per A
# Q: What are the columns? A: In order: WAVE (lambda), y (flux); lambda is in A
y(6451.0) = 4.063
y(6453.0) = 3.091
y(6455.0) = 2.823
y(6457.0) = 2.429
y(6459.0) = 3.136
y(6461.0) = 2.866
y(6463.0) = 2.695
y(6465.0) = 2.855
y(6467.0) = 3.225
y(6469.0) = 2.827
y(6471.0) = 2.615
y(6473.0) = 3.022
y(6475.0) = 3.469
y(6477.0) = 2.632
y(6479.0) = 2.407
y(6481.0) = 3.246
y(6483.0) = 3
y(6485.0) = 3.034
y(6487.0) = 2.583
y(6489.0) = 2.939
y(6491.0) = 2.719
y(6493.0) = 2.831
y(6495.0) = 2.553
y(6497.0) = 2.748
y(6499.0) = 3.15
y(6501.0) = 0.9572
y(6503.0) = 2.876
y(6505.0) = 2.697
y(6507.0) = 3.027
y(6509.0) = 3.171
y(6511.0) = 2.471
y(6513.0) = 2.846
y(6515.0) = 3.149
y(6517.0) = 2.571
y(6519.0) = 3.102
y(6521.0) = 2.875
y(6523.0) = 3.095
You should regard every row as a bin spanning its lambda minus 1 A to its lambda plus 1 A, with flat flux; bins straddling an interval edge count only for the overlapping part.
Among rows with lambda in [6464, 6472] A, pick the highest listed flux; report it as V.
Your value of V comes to 3.225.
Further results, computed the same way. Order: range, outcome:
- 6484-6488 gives 3.034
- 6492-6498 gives 2.831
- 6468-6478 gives 3.469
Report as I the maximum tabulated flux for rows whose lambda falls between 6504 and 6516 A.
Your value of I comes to 3.171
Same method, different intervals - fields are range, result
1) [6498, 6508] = 3.15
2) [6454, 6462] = 3.136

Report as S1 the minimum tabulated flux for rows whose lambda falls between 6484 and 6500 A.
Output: 2.553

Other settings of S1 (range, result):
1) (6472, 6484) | 2.407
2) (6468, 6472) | 2.615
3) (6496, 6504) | 0.9572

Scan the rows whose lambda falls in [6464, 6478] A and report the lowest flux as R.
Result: 2.615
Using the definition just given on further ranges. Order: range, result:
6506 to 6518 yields 2.471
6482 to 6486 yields 3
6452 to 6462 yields 2.429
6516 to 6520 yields 2.571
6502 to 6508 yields 2.697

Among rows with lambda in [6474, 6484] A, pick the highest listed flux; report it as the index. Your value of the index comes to 3.469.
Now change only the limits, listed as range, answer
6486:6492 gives 2.939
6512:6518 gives 3.149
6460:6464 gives 2.866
